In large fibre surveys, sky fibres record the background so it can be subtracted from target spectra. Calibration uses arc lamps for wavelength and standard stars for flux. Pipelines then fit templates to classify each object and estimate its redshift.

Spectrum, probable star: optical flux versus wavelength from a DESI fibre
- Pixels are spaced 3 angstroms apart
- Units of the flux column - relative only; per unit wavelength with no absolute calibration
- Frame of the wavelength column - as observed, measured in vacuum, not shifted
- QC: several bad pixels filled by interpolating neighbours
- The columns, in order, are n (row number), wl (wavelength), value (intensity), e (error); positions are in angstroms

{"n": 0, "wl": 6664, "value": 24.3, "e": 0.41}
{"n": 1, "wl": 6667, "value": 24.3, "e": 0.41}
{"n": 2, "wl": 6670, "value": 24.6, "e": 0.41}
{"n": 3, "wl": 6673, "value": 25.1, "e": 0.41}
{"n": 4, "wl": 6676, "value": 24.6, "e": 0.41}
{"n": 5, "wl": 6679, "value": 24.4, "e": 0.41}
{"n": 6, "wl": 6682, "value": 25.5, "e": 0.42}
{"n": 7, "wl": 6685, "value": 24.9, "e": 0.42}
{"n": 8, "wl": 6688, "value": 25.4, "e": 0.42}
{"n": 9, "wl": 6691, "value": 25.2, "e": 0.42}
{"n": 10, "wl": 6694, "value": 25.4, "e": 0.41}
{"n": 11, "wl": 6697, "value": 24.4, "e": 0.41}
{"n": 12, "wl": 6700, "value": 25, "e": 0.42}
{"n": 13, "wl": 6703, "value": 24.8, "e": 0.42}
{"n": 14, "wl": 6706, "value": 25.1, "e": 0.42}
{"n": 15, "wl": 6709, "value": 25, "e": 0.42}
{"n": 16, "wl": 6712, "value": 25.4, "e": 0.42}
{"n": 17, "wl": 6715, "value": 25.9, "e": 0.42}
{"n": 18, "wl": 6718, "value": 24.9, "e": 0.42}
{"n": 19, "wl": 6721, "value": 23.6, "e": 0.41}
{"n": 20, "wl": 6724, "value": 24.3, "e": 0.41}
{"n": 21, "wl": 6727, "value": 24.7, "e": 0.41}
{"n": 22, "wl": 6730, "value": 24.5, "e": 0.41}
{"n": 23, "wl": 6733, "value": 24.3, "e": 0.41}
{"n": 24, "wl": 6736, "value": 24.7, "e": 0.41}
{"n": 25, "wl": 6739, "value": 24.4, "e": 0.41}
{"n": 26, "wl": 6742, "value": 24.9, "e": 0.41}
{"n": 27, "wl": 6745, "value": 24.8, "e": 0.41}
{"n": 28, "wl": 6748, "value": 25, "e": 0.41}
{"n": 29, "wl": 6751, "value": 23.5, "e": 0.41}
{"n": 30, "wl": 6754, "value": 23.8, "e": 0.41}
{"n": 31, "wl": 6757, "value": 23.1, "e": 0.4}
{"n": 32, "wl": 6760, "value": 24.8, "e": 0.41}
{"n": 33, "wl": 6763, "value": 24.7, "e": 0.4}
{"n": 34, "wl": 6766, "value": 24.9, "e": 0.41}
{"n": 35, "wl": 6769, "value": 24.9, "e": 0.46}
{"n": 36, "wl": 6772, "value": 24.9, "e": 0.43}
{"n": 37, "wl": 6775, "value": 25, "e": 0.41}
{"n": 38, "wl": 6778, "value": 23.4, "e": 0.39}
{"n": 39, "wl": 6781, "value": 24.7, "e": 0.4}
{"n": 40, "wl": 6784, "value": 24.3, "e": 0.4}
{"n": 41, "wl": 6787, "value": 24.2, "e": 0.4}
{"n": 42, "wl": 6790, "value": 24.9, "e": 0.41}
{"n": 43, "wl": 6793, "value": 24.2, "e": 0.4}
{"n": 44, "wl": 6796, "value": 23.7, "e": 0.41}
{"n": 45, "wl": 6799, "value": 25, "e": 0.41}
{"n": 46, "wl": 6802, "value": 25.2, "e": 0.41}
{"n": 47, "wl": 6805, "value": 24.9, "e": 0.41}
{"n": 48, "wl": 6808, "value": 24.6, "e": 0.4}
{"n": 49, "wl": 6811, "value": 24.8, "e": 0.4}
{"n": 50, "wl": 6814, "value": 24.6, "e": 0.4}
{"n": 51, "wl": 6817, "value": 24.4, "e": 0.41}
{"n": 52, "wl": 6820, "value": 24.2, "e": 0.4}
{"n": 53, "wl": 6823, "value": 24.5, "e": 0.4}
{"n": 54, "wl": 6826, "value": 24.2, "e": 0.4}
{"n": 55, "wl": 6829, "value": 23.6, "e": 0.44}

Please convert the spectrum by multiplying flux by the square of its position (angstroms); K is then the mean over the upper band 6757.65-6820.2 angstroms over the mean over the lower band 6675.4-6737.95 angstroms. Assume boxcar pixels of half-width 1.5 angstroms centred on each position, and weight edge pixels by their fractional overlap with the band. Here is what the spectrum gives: 1.0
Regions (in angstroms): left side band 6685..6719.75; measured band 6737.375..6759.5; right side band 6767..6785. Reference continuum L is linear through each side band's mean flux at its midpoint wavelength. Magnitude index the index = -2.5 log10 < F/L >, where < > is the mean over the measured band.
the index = 0.02 mag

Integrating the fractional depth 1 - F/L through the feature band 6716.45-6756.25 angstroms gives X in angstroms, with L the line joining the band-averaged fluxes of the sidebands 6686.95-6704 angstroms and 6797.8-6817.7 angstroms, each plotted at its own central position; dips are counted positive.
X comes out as 0.9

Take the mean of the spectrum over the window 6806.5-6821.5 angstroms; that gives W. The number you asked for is 24.5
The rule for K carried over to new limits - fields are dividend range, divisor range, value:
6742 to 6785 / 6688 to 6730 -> 1.00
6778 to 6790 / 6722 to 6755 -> 1.01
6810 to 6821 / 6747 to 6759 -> 1.05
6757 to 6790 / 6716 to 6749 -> 1.01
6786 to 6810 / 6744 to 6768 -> 1.02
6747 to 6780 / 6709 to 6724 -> 0.99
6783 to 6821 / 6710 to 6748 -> 1.01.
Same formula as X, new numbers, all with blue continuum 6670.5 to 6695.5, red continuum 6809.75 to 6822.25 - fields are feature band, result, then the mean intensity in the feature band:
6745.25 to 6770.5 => 0.4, 24.4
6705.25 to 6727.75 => 0.0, 24.9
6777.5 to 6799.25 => 0.3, 24.3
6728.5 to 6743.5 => 0.2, 24.6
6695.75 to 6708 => 0.1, 24.8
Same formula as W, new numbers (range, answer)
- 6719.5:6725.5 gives 24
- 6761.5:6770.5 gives 24.8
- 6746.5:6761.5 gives 24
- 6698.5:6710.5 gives 25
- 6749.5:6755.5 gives 23.7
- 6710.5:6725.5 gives 24.8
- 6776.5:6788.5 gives 24.1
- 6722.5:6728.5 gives 24.5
